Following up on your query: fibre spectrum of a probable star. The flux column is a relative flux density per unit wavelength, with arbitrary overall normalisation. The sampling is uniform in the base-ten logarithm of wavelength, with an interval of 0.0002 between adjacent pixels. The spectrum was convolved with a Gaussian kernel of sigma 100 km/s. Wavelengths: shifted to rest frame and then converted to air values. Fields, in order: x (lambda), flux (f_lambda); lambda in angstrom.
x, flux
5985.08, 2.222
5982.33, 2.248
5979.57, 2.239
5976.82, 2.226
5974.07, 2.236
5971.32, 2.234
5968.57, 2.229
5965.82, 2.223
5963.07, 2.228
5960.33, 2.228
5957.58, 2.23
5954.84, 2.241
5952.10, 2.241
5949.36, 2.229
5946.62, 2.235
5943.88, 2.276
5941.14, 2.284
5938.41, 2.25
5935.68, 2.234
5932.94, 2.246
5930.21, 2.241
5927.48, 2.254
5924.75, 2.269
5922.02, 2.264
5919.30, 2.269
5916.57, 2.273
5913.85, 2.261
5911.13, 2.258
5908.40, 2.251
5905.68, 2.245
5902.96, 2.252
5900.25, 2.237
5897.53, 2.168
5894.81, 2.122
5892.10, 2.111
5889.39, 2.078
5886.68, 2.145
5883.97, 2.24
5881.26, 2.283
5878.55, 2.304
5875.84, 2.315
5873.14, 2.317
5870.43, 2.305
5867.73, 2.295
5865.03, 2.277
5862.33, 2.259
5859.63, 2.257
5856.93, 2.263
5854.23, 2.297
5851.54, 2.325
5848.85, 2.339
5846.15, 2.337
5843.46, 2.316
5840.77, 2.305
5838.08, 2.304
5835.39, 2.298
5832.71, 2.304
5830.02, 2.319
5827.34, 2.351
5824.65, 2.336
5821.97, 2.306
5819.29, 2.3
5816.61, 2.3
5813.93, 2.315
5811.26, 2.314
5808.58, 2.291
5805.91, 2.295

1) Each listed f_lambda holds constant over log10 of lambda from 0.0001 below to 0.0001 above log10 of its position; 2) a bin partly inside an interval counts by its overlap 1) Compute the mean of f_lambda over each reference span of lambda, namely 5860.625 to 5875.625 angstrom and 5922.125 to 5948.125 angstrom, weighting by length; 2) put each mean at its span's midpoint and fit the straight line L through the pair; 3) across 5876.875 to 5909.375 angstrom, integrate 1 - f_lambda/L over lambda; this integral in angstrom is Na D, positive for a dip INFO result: 1.1 angstrom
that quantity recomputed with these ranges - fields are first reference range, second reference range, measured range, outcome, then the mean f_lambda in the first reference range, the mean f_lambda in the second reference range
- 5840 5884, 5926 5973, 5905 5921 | 0.03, 2.3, 2.24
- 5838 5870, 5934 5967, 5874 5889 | 0.22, 2.3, 2.24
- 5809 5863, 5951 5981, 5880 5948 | 0.97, 2.31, 2.23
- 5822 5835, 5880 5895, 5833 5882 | -1.18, 2.32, 2.17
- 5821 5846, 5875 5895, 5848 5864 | -0.15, 2.32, 2.2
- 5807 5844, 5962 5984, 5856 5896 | 0.81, 2.31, 2.23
